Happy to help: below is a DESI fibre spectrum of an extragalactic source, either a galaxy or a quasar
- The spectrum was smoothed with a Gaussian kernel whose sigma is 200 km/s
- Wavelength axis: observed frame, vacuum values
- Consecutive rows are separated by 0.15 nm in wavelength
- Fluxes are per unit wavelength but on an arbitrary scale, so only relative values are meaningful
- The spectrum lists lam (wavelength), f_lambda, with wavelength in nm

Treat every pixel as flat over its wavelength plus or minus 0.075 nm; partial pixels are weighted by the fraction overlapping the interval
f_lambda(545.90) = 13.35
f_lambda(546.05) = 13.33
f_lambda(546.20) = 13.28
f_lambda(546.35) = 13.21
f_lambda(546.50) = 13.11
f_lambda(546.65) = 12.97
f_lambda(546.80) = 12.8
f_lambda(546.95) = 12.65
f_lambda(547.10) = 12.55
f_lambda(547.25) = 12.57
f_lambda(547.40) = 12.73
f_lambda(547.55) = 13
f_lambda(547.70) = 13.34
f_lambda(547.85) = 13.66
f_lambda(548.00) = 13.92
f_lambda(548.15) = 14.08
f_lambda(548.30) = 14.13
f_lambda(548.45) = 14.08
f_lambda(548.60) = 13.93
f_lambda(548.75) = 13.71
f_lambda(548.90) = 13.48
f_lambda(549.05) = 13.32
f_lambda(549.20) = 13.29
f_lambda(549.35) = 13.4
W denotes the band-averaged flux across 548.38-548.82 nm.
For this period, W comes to 13.9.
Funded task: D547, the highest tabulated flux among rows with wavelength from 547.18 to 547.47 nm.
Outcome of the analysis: 12.73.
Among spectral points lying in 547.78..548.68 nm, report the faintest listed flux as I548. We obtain 13.66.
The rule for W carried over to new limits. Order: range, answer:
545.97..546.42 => 13.3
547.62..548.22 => 13.7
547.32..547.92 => 13.2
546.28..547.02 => 12.9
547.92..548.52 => 14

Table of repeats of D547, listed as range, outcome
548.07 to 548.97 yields 14.13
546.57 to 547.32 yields 12.97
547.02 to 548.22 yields 14.08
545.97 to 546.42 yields 13.33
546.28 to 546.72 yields 13.21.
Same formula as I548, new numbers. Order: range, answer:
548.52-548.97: 13.48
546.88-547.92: 12.55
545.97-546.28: 13.28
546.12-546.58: 13.11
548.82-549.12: 13.32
